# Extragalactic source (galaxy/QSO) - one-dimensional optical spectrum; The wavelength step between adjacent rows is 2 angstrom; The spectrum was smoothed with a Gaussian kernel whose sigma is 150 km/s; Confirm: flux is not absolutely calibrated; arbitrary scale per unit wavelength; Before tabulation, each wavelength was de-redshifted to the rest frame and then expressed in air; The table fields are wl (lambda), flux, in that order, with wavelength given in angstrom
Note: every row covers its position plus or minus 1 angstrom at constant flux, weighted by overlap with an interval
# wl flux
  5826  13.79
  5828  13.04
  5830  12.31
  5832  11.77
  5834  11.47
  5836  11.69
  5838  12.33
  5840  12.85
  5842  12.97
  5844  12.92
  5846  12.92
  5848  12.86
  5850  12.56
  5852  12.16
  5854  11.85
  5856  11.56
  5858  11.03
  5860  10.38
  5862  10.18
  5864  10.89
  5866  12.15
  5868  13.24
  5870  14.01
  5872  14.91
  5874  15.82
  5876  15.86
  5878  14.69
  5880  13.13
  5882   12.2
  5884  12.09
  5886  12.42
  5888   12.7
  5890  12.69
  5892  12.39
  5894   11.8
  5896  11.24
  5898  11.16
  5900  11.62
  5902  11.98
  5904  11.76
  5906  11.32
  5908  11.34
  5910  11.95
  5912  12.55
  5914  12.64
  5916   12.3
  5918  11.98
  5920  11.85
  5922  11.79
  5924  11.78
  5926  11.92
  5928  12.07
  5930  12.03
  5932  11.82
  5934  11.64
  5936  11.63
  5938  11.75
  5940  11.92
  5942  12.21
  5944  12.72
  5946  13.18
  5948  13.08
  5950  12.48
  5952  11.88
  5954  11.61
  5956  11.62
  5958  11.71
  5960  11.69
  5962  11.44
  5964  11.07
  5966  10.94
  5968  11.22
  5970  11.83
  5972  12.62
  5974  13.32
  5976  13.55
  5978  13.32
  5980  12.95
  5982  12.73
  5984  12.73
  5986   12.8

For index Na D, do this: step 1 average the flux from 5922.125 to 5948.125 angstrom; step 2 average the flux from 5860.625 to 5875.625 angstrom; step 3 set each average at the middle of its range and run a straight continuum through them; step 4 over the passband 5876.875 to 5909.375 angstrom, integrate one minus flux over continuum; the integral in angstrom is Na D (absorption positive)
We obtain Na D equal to 1.40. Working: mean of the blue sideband 13.1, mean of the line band 12.2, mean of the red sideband 12.1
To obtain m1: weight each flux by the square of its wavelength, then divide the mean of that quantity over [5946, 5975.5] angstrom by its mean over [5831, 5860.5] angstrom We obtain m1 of 1.03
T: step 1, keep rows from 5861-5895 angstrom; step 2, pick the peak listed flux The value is 15.86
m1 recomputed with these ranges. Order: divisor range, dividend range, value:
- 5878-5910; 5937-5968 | 1.01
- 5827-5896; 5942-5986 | 1.01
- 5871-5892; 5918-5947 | 0.90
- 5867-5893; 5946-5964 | 0.91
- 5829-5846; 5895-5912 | 0.96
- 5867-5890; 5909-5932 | 0.89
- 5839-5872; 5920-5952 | 1.02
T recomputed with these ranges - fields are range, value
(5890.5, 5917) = 12.64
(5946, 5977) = 13.55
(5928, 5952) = 13.18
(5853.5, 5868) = 13.24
